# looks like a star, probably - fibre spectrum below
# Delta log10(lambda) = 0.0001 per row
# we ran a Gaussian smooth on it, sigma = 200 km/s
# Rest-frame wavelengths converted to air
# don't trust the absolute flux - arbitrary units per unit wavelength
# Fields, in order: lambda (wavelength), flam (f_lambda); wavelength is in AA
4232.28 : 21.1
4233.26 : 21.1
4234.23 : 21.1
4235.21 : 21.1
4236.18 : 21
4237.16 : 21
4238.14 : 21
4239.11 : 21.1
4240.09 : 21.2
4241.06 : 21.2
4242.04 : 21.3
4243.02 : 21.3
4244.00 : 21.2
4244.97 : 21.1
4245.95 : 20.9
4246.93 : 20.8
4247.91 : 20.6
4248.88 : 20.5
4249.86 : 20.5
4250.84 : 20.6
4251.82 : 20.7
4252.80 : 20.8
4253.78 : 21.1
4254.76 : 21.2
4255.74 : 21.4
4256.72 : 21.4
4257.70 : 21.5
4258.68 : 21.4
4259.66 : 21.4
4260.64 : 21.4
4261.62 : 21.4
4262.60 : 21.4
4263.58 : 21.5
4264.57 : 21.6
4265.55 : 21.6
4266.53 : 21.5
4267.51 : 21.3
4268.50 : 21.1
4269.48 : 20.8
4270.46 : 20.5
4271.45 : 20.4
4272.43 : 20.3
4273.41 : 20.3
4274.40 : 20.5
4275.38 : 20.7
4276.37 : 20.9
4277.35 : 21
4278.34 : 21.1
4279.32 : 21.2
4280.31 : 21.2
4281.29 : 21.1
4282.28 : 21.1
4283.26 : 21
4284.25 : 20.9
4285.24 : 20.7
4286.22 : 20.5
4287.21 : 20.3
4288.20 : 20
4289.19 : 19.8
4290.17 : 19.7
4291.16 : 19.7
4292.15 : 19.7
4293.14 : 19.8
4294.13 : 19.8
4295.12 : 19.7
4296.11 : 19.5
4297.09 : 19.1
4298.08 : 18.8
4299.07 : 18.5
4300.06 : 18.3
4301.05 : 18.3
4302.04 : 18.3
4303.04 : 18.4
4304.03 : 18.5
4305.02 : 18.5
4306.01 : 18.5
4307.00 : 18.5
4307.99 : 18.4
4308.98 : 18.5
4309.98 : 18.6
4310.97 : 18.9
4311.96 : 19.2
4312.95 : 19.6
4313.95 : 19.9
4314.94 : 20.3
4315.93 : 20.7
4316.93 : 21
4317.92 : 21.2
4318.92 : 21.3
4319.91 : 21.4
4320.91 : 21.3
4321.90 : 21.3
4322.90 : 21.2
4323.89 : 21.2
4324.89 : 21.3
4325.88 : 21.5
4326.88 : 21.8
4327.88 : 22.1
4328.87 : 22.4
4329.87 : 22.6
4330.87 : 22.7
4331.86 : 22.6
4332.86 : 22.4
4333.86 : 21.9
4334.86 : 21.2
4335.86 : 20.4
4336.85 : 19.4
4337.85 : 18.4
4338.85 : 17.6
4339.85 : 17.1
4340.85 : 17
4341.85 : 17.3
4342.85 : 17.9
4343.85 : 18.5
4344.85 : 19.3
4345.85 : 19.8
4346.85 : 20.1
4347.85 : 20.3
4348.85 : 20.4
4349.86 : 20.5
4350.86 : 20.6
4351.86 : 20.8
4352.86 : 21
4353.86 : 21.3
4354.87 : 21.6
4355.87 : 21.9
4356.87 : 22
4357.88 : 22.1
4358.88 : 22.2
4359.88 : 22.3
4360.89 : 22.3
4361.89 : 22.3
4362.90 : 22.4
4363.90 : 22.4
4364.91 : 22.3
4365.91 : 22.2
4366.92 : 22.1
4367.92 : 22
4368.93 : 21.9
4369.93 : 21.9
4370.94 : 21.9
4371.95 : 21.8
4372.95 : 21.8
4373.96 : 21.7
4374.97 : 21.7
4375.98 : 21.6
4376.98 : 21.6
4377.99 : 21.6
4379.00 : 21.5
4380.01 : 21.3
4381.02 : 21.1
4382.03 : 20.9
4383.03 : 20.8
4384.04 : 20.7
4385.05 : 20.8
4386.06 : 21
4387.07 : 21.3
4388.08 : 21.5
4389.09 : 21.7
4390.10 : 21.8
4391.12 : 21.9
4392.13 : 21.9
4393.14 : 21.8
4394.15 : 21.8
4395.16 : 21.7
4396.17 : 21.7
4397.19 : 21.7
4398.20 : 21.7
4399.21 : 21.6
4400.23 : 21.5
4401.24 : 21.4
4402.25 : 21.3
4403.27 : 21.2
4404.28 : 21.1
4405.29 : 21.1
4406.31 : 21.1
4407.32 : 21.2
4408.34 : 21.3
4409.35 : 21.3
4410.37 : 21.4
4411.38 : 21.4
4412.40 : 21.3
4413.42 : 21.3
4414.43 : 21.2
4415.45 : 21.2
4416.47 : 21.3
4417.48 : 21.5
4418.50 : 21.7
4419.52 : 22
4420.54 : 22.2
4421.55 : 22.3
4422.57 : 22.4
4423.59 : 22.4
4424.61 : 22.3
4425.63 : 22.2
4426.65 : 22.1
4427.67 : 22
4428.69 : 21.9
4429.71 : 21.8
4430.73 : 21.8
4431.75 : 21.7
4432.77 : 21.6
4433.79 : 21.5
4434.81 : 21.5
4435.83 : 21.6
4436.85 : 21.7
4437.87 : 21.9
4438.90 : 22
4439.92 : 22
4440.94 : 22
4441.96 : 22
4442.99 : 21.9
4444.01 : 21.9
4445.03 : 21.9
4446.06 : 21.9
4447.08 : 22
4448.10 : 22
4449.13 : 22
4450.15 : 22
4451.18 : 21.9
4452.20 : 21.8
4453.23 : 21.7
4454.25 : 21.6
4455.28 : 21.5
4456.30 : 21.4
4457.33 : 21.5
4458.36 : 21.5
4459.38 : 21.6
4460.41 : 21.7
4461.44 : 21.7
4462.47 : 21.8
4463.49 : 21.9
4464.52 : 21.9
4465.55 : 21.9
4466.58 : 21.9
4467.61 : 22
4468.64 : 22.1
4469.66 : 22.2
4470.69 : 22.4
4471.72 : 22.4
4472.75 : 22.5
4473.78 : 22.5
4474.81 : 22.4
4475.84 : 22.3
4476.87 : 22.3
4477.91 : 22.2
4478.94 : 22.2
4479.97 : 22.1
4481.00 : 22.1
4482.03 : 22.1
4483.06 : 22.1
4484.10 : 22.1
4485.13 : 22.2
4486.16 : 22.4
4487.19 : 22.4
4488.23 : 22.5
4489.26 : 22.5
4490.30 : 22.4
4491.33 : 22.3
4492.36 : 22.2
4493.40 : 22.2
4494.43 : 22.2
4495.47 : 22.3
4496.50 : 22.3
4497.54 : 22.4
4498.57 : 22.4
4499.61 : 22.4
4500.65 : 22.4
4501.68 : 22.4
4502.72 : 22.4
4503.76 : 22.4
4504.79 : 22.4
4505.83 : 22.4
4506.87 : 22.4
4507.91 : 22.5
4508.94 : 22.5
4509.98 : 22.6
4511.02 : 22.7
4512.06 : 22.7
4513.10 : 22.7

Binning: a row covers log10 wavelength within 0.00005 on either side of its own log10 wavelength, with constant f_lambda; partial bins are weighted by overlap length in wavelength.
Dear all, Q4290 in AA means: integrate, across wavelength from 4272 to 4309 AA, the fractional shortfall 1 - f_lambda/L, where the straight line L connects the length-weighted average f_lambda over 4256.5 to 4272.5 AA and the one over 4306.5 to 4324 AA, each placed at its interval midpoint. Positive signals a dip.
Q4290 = 1.59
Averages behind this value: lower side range 21.2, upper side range 20.1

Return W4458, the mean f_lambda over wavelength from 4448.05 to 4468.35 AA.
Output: 21.8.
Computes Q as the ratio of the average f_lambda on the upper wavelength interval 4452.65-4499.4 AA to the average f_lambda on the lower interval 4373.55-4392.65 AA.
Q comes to 1.0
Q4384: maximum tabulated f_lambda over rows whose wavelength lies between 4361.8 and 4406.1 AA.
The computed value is 22.4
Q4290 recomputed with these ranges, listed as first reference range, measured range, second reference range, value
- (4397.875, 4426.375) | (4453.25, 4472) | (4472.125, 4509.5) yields 0.2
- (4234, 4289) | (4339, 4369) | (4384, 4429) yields 0.9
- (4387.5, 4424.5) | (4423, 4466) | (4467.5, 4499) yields 0.2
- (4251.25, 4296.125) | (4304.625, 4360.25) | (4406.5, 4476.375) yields 2.0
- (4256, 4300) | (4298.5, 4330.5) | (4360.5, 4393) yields 1.4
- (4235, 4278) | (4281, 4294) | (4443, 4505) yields 0.5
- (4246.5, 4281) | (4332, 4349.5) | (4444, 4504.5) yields 1.6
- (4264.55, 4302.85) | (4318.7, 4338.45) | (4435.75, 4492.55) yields -0.7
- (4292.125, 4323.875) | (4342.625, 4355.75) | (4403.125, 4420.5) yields 0.0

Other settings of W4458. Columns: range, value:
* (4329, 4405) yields 21.1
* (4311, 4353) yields 20.4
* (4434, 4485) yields 22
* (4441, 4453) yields 21.9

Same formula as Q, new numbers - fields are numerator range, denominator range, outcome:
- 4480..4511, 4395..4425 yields 1.04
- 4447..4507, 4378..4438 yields 1.03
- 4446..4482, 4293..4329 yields 1.11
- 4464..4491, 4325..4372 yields 1.06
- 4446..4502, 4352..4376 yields 1.01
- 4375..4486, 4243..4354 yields 1.07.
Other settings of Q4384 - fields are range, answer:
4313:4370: 22.7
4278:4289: 21.2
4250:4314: 21.6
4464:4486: 22.5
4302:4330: 22.6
